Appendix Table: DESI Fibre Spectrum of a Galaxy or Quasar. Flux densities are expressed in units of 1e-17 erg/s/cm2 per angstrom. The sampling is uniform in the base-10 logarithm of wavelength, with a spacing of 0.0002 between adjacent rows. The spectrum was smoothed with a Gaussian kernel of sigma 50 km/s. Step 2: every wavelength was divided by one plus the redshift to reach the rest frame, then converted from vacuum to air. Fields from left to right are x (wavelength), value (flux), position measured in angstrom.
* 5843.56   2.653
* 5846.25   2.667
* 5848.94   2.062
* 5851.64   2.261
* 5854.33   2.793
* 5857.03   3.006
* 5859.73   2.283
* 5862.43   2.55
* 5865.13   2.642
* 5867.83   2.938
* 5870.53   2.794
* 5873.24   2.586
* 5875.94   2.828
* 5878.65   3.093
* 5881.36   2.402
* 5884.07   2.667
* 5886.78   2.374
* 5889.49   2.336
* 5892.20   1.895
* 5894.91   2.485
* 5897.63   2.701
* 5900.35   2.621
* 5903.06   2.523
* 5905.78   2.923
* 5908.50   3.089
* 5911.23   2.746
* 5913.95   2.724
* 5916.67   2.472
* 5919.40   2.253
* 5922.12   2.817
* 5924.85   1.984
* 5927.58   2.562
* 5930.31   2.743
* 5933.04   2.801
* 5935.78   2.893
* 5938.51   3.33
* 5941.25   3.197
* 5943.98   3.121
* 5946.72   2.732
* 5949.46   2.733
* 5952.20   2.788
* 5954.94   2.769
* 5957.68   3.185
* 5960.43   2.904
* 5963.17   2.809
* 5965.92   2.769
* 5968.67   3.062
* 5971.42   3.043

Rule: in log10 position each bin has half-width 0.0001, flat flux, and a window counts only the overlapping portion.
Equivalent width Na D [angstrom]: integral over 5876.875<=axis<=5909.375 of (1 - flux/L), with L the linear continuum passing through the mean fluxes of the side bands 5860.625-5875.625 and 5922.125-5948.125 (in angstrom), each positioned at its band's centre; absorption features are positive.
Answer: 1.8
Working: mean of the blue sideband 2.7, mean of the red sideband 2.82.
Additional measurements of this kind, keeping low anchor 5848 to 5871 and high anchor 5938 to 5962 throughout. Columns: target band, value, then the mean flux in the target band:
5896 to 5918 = 0.50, 2.72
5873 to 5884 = -0.26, 2.73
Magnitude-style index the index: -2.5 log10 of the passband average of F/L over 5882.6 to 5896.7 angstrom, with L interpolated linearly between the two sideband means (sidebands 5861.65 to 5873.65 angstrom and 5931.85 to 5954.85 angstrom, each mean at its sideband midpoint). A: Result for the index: 0.18 mag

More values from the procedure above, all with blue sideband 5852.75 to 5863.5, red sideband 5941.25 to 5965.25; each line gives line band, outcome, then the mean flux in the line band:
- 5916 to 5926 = 0.18 mag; 2.38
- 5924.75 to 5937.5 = 0.06 mag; 2.68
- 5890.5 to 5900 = 0.15 mag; 2.39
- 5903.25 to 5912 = -0.04 mag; 2.88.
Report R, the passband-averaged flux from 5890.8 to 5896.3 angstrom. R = 2.19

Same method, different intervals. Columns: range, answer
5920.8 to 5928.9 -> 2.45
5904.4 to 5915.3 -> 2.87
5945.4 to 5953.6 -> 2.75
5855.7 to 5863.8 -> 2.61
